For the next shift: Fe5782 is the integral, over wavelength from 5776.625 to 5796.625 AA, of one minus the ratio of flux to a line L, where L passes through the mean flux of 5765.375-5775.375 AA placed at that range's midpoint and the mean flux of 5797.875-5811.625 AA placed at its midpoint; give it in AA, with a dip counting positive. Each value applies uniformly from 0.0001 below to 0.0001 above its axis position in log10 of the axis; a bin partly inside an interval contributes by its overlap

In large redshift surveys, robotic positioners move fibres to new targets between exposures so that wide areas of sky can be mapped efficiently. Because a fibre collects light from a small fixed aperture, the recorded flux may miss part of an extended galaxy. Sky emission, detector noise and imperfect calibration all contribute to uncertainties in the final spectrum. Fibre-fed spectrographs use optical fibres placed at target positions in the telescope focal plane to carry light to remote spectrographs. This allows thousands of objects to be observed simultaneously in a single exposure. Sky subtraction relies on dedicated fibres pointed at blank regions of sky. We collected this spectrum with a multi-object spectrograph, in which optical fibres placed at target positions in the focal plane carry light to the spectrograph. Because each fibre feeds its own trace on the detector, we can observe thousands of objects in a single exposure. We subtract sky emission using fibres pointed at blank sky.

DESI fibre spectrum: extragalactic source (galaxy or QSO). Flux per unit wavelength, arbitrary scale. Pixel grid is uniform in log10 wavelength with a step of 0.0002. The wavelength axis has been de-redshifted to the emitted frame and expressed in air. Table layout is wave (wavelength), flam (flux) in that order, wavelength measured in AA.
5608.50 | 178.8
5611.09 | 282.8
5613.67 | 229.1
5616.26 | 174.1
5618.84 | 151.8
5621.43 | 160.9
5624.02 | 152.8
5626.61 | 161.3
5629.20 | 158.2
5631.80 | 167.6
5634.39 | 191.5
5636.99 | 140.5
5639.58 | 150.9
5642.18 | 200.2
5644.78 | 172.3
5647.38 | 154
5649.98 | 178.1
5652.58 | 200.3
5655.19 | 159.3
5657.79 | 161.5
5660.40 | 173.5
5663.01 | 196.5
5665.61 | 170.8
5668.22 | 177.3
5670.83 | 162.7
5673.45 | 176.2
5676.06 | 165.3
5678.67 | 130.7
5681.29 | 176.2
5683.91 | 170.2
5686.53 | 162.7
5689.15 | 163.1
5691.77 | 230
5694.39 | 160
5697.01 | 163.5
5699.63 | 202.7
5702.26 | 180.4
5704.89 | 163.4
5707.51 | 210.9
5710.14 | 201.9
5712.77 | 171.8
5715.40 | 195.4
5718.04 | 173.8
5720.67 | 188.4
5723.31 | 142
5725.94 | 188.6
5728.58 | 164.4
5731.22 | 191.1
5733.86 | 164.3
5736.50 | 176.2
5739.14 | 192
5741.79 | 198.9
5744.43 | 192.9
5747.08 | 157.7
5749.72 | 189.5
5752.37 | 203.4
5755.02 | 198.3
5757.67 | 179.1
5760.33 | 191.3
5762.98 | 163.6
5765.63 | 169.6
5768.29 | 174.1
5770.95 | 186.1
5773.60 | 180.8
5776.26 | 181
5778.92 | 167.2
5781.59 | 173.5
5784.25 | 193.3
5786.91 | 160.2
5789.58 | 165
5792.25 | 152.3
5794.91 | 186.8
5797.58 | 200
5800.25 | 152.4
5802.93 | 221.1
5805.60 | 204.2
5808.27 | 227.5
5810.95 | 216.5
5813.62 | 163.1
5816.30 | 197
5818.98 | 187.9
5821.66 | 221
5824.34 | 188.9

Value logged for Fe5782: 1.9 AA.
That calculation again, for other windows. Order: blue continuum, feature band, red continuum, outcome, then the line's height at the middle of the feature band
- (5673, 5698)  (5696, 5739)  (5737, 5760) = -0.3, 179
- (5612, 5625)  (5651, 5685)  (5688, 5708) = 1.9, 181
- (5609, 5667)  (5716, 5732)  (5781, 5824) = 0.7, 183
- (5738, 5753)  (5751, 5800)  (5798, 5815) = 3.6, 193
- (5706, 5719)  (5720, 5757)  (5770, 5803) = 0.8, 186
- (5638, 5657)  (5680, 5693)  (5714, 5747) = -0.3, 176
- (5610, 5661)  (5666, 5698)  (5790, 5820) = 1.8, 180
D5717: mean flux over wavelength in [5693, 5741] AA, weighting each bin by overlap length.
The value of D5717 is 180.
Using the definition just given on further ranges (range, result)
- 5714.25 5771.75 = 181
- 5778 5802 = 173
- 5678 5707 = 175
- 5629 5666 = 172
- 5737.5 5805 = 181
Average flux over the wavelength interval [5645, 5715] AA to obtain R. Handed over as 176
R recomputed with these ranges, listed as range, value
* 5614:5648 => 166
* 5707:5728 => 182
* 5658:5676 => 175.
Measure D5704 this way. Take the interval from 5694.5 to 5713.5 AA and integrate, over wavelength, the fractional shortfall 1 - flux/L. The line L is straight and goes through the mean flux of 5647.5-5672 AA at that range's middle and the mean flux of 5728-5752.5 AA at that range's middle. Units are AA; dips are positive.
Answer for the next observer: -0.5 AA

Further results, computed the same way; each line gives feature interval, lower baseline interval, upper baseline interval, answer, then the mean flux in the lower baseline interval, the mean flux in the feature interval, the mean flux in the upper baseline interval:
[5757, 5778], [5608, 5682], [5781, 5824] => 0.89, 174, 178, 189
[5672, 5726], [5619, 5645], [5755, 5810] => -1.32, 165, 177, 182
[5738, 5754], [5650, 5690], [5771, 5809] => -1.00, 170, 189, 183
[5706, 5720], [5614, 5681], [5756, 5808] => -1.29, 169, 190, 180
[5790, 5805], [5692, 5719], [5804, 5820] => 1.17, 184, 183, 200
